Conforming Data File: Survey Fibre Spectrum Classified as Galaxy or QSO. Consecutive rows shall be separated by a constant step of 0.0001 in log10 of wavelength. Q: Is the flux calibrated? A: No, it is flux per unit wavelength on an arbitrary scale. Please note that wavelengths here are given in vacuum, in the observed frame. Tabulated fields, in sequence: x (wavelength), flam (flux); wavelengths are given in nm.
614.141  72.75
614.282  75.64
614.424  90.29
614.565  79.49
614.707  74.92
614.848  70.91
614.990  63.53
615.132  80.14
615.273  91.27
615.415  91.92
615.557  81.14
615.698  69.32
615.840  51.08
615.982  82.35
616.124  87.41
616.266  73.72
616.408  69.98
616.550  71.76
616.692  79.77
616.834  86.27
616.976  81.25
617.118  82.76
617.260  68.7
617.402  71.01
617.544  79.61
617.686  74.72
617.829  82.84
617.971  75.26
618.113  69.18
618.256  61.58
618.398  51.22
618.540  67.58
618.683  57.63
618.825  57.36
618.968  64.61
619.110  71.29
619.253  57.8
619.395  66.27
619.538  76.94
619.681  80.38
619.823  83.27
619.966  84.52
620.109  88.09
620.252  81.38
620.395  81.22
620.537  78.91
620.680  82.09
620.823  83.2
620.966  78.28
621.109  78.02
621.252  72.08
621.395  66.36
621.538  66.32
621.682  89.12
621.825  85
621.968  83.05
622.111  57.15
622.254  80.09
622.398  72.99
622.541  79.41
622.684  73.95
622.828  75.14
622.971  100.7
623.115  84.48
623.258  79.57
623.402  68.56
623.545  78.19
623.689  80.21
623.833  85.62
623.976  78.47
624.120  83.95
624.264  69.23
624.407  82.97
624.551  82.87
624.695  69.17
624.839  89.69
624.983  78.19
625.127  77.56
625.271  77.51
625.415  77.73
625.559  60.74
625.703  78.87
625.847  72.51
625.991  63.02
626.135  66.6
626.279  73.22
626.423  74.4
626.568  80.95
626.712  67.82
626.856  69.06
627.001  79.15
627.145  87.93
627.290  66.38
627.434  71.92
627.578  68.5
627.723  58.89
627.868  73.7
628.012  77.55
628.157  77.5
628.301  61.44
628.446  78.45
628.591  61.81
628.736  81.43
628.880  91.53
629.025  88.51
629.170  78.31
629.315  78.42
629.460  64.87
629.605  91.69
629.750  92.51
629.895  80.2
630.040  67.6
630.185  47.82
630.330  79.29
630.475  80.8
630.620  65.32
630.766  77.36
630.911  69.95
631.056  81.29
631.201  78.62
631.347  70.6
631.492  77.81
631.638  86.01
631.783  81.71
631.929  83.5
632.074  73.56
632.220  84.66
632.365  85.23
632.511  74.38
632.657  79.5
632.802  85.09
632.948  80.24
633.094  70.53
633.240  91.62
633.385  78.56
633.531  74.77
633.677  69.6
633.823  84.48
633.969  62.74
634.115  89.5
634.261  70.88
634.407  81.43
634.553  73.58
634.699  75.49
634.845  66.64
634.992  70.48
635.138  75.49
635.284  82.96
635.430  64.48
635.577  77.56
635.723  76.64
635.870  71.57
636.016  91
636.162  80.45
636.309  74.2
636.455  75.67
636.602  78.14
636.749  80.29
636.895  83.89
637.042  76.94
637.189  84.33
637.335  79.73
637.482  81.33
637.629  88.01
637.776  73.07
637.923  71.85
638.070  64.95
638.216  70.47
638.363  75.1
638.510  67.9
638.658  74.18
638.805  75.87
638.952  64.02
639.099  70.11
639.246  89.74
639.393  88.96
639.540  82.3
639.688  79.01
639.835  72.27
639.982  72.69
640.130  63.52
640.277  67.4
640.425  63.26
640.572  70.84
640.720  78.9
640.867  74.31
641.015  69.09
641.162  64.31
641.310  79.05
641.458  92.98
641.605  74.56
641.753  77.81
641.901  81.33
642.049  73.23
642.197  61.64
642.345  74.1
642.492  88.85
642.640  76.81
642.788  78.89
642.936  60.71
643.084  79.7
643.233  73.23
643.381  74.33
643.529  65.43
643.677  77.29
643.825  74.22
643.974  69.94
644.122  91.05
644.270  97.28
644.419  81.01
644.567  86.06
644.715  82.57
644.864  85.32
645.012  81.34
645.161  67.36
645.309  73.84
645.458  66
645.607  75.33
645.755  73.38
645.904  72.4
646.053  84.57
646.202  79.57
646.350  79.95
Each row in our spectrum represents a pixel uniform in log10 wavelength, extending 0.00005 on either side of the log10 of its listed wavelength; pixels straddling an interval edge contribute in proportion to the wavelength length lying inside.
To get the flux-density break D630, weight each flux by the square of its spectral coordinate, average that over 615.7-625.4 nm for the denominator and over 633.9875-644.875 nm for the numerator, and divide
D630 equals 1.1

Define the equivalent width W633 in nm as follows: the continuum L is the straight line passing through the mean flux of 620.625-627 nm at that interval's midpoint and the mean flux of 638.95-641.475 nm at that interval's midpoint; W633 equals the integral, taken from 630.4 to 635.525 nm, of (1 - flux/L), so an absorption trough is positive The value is -0.11 nm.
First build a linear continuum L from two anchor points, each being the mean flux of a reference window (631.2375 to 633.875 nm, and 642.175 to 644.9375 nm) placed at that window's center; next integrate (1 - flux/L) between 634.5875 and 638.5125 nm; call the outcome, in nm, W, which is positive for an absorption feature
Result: 0.13 nm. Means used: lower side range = 79.5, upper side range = 78.1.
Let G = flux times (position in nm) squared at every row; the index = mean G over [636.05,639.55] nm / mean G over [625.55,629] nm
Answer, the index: 1.09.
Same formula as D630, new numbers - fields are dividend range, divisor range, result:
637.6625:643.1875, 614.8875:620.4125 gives 1.08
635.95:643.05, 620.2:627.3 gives 1.03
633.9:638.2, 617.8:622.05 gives 1.09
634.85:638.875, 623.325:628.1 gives 1.06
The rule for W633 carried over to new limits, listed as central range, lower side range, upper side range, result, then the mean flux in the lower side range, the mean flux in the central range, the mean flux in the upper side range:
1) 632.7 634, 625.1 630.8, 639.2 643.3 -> -0.06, 74.2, 78.1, 75.2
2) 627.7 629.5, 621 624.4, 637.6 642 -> 0.03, 77.8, 75.4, 74.5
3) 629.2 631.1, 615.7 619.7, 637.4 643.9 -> -0.06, 71.3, 75.1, 74.5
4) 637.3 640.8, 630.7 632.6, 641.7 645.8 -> 0.15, 78.8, 74.3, 76.7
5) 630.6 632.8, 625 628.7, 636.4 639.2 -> -0.14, 72.3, 78.5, 75.7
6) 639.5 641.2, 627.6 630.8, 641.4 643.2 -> 0.11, 75.1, 71.4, 76.5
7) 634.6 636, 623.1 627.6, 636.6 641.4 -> 0.02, 75.8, 74.2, 75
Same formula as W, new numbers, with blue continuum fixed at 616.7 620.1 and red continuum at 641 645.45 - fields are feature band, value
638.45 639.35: 0.02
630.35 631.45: -0.01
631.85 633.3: -0.11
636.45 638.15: -0.05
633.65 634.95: 0.01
